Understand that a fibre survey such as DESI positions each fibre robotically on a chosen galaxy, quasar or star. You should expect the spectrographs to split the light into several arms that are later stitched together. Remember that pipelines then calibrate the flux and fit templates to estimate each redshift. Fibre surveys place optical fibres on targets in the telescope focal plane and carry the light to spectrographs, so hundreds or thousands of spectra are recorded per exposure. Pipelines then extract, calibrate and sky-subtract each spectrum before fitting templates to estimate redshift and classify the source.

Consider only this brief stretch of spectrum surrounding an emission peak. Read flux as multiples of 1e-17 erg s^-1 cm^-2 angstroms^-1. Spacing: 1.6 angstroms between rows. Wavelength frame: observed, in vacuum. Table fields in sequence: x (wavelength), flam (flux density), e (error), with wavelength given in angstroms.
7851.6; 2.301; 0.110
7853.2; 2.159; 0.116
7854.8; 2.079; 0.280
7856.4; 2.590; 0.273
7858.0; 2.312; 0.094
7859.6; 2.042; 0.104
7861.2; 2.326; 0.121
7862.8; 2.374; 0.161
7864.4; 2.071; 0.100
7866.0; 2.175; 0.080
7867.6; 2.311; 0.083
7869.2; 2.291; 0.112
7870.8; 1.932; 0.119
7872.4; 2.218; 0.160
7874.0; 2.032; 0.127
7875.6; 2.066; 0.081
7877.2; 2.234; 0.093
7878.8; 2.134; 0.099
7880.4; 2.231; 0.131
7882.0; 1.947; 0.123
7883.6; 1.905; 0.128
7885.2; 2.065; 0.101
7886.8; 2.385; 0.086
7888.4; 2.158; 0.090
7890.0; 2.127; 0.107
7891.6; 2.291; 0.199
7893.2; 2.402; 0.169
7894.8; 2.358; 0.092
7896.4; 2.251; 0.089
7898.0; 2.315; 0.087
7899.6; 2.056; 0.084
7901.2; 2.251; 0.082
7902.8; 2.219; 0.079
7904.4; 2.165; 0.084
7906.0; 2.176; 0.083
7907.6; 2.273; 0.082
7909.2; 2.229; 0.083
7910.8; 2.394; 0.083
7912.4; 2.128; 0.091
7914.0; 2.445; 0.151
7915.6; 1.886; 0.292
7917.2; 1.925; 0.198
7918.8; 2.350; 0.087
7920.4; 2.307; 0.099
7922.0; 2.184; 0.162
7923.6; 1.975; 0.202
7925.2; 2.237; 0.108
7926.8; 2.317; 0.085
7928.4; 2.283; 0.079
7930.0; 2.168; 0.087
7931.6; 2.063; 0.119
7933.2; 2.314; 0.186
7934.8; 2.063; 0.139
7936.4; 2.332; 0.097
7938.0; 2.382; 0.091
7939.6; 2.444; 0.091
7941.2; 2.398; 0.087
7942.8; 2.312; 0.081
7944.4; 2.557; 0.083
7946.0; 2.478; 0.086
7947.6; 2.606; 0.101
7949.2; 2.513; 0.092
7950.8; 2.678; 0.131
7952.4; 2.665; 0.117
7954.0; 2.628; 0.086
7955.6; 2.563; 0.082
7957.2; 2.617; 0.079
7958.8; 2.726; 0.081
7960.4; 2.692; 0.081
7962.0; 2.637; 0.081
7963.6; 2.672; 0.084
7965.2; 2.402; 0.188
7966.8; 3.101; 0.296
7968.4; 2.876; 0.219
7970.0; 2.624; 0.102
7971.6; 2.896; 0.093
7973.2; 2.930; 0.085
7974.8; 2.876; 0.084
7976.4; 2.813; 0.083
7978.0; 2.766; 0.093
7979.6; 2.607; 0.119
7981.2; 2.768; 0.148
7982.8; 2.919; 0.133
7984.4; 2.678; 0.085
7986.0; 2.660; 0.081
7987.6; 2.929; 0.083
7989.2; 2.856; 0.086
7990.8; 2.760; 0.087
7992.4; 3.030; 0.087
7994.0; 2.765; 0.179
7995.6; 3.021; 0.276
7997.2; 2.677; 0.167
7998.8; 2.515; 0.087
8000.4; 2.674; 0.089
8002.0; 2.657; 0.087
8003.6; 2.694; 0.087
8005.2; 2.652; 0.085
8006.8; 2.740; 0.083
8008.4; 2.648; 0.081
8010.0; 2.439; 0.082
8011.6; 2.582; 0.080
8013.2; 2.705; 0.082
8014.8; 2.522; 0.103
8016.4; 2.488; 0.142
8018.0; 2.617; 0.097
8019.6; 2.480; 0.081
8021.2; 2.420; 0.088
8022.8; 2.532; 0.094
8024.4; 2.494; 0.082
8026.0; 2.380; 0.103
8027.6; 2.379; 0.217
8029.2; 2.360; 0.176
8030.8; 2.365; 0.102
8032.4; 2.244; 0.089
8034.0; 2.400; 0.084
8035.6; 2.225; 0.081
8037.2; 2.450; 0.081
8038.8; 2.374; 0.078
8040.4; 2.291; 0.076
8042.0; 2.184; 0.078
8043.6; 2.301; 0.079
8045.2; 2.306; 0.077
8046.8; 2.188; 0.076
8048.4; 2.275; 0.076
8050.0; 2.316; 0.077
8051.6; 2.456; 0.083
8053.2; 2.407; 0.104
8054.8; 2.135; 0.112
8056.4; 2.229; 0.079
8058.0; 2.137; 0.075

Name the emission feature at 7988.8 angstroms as Mg II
